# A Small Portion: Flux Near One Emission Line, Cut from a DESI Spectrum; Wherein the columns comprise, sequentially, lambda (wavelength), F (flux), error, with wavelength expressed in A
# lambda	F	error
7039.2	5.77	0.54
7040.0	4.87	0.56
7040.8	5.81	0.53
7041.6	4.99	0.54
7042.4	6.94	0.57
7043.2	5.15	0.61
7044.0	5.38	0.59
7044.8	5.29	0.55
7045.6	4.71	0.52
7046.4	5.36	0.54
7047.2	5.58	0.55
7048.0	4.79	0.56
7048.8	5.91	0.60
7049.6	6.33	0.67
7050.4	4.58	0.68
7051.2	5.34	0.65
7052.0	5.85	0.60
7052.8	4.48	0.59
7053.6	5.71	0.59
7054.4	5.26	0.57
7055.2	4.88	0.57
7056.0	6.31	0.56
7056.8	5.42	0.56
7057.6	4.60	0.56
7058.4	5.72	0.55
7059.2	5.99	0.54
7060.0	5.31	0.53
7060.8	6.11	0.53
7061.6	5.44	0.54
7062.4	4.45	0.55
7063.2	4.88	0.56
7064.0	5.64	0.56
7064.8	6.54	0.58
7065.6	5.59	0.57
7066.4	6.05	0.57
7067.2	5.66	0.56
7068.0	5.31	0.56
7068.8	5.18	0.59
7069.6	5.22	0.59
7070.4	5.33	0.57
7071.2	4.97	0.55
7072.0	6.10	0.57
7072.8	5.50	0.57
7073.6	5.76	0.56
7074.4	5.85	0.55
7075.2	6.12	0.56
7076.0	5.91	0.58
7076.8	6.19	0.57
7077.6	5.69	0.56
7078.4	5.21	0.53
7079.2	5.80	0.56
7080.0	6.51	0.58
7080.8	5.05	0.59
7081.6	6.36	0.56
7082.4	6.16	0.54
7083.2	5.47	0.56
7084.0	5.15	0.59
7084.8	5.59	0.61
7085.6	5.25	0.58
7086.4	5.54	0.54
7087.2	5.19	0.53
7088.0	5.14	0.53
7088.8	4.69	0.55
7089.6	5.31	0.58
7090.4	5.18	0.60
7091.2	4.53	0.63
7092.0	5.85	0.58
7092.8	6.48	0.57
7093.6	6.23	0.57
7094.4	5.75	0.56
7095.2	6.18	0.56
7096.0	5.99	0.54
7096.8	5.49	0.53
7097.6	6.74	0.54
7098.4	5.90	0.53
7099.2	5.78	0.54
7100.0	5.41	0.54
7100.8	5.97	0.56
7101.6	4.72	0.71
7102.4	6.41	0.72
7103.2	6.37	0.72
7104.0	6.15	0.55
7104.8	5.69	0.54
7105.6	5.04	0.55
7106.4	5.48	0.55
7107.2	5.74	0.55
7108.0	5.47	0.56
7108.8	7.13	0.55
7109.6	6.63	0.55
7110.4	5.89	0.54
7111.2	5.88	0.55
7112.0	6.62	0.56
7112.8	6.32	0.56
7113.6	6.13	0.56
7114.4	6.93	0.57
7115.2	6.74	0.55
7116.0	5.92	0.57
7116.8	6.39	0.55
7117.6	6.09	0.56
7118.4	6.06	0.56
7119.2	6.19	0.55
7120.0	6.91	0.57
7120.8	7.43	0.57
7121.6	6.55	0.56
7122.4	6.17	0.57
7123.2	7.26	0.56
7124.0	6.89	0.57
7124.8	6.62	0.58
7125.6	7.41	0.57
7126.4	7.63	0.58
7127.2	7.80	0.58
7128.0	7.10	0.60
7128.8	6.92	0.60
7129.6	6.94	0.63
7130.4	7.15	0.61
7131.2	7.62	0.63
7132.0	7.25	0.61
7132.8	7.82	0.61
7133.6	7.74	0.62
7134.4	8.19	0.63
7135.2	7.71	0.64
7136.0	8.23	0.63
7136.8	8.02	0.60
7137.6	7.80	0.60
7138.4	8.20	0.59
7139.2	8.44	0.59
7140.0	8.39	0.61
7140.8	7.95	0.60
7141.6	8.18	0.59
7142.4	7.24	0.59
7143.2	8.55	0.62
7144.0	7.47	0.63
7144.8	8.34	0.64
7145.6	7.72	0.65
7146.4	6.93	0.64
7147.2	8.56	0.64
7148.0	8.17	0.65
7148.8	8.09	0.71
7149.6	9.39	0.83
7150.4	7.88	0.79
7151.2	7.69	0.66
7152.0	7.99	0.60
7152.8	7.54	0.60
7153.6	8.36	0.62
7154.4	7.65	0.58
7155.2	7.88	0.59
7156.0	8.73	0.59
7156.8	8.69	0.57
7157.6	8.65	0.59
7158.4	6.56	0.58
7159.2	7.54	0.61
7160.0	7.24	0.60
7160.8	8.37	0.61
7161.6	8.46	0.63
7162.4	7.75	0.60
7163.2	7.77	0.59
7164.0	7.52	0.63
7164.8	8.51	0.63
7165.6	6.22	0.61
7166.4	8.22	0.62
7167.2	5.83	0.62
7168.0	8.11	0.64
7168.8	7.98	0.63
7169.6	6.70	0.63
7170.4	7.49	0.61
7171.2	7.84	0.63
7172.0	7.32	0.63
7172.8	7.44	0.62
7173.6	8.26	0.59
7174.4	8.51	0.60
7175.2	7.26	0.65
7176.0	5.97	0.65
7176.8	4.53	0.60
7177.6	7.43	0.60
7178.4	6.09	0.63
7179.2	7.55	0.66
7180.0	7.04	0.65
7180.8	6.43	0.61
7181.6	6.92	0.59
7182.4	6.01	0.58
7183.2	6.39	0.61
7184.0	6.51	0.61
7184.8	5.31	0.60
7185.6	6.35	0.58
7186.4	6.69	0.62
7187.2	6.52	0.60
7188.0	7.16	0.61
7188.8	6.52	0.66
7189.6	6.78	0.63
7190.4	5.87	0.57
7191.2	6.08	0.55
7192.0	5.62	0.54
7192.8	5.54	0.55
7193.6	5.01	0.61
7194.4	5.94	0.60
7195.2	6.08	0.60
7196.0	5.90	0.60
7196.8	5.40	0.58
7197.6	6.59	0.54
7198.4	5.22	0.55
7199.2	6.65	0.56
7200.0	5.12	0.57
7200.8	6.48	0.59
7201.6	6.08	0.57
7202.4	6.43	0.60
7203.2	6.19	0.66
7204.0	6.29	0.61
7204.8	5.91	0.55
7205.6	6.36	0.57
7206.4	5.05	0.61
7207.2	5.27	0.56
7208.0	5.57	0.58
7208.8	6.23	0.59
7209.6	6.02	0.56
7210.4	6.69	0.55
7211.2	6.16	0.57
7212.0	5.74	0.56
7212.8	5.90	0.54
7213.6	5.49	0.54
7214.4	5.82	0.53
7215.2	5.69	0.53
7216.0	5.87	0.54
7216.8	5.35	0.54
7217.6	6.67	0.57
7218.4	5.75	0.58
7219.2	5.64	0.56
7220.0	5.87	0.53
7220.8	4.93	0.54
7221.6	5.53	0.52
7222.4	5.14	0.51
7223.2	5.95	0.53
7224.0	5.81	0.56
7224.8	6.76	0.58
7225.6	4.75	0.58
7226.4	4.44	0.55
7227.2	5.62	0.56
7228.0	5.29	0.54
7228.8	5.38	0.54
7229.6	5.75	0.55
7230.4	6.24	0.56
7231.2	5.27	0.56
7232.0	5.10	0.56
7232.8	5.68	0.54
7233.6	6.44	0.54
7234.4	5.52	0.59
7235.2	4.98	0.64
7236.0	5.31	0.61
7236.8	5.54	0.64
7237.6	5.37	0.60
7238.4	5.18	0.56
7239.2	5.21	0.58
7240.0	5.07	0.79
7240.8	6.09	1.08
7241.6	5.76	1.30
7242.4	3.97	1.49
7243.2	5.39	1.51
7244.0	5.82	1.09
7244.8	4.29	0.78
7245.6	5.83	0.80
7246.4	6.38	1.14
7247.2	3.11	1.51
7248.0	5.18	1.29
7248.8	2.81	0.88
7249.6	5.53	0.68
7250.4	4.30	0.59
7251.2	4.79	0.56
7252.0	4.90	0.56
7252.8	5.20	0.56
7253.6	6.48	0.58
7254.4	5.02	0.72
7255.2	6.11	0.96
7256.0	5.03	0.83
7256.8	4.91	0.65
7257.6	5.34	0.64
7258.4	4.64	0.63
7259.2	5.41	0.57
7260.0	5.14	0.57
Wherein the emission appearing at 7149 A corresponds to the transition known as Mg II 2798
